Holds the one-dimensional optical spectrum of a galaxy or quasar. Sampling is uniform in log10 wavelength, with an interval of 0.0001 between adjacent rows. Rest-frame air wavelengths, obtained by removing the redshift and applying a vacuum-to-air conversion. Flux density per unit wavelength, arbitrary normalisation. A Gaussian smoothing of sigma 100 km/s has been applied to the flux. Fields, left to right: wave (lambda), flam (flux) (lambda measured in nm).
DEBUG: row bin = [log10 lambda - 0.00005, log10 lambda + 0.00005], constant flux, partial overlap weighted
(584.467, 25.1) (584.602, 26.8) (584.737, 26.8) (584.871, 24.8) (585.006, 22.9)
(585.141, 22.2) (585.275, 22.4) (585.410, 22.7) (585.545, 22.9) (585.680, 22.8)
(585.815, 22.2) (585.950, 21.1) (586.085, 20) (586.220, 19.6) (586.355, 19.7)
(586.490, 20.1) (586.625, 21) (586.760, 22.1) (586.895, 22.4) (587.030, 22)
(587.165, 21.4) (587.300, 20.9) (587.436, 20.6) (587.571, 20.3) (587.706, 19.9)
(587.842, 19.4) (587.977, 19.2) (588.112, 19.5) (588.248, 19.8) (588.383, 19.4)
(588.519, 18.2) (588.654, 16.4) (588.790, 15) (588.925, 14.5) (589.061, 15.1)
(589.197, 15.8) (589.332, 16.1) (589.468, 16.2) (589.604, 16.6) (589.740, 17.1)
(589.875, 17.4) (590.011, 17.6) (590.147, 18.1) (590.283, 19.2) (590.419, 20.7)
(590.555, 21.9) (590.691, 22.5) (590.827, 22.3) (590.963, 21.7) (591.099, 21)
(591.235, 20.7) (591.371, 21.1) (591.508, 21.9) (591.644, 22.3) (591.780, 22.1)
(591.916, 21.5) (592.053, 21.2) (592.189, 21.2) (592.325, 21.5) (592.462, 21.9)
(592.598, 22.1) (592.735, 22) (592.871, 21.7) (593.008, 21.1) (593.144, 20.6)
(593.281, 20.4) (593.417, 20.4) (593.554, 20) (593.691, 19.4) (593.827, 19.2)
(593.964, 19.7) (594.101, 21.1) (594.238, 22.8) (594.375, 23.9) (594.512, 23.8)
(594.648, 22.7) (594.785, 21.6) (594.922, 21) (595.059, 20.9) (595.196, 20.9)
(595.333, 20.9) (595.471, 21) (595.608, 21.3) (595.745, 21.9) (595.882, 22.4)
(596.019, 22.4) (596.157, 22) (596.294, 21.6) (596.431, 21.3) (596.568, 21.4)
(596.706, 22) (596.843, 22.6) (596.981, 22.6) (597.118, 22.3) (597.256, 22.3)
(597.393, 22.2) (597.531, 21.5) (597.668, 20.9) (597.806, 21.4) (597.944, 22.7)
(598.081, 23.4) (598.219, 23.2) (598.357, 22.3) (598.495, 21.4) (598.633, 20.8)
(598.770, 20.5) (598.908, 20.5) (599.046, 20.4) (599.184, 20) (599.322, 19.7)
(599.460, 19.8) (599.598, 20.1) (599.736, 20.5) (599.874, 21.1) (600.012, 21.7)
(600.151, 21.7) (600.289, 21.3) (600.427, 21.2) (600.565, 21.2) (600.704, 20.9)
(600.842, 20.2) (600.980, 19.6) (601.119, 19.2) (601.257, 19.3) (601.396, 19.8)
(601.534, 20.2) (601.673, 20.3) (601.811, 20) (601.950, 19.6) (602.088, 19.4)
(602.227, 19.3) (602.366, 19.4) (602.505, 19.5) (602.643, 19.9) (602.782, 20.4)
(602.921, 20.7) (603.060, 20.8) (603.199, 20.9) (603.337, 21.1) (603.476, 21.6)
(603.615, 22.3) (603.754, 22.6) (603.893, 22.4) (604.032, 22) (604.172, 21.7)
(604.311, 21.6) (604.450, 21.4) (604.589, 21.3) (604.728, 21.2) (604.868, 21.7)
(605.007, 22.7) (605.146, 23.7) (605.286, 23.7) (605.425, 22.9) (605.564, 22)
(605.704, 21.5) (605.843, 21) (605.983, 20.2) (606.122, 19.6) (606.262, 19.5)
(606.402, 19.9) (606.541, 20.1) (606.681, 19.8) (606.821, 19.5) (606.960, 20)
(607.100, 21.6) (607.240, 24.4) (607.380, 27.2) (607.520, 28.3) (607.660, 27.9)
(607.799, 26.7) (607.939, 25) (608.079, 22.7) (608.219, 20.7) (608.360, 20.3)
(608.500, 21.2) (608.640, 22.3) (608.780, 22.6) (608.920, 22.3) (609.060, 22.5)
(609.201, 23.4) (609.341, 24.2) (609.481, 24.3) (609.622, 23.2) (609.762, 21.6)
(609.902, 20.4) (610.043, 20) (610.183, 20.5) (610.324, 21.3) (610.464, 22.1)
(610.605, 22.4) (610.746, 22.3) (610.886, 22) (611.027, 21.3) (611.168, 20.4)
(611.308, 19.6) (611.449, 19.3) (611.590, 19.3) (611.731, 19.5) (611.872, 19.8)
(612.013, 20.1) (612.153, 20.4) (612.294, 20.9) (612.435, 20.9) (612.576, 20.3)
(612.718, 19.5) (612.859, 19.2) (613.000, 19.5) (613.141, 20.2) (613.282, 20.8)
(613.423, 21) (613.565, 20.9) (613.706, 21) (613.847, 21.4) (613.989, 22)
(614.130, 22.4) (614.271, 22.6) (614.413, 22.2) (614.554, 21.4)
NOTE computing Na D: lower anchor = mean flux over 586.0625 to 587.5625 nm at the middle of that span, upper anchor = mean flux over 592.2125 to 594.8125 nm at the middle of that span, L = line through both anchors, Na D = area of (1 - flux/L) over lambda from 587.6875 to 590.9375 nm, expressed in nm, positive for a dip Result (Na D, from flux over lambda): 0.433 nm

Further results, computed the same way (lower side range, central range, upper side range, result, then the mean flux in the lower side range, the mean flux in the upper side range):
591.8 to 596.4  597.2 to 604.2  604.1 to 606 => 0.27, 21.4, 21.9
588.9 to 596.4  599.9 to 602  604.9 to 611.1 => 0.10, 20.6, 22.3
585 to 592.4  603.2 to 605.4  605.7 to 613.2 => -0.09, 20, 21.6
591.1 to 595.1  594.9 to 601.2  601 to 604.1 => -0.12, 21.4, 20.5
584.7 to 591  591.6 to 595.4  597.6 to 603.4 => -0.20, 20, 20.6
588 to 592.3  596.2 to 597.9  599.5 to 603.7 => -0.16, 19.2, 20.4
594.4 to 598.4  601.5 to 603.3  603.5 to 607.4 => 0.14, 22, 21.6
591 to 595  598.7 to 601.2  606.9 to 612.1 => 0.14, 21.4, 22.2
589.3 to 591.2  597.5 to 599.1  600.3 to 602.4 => -0.14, 19.3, 20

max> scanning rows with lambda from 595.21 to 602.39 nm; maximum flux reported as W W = 23.4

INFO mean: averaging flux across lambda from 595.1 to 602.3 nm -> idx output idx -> 21.1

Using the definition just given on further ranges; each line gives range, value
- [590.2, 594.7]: 21.4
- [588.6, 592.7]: 19.5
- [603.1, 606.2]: 21.8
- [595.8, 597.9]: 21.9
